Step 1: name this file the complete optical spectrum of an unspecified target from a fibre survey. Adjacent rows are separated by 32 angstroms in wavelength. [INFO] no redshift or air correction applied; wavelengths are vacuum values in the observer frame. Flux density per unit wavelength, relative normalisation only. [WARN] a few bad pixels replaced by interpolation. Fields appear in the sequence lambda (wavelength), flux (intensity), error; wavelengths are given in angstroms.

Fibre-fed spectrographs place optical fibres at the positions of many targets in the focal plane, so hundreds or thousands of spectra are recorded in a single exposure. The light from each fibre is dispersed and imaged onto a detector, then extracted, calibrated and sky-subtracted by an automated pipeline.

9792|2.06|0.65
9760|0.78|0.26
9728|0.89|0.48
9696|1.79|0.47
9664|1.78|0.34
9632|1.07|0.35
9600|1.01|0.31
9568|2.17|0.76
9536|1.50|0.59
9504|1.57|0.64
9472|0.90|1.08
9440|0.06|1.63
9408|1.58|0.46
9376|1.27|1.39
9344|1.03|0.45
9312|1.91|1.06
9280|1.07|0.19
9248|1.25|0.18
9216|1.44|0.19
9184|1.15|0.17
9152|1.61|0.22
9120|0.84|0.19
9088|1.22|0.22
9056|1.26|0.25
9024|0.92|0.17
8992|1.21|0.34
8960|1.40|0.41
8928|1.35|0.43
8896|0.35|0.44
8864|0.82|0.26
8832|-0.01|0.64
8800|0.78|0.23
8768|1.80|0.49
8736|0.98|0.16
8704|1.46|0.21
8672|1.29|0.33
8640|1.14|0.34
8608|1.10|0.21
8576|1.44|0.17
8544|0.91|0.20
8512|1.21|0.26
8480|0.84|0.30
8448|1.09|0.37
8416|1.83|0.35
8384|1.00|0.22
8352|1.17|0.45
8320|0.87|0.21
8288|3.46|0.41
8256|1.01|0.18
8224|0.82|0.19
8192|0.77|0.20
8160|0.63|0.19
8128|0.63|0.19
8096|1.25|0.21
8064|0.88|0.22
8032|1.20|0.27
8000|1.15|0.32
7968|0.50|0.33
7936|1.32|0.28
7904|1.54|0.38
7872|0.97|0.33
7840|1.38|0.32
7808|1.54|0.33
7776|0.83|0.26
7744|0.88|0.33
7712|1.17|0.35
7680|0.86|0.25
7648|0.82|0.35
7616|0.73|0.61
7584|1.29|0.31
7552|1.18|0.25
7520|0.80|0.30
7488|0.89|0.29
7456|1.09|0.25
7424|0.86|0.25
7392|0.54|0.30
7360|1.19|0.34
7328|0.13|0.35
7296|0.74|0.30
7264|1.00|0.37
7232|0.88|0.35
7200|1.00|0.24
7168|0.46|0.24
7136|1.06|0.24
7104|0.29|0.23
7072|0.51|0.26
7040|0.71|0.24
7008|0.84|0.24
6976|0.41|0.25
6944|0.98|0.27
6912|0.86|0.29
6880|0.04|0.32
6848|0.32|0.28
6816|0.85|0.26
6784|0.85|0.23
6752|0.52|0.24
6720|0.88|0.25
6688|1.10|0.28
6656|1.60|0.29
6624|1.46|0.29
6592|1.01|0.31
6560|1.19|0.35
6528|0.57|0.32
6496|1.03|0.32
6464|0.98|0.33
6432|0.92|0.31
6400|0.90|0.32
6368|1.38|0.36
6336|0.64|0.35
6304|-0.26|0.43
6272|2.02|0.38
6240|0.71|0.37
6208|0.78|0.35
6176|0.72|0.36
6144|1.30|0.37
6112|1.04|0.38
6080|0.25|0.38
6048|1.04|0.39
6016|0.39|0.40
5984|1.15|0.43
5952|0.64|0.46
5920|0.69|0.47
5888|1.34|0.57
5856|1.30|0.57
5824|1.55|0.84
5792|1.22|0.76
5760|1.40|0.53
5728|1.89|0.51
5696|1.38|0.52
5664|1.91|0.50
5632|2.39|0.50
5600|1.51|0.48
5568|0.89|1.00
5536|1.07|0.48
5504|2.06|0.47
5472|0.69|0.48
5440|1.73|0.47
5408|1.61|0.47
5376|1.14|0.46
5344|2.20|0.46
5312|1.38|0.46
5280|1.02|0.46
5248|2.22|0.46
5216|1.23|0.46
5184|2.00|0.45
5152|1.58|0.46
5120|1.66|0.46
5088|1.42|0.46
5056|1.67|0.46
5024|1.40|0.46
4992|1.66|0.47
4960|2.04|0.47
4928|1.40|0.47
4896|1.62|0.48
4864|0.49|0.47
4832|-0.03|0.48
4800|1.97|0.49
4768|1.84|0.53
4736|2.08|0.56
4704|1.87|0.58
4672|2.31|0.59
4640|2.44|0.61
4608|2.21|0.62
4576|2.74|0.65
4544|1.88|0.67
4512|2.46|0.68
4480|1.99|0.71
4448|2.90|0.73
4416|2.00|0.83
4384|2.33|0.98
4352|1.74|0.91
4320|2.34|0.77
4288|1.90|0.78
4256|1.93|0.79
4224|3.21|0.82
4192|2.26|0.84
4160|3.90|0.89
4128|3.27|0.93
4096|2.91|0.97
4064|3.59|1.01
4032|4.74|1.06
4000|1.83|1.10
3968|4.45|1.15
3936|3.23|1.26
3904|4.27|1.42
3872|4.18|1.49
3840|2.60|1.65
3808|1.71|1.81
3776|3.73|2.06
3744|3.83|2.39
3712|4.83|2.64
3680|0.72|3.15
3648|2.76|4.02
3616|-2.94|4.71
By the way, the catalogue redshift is 1.22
